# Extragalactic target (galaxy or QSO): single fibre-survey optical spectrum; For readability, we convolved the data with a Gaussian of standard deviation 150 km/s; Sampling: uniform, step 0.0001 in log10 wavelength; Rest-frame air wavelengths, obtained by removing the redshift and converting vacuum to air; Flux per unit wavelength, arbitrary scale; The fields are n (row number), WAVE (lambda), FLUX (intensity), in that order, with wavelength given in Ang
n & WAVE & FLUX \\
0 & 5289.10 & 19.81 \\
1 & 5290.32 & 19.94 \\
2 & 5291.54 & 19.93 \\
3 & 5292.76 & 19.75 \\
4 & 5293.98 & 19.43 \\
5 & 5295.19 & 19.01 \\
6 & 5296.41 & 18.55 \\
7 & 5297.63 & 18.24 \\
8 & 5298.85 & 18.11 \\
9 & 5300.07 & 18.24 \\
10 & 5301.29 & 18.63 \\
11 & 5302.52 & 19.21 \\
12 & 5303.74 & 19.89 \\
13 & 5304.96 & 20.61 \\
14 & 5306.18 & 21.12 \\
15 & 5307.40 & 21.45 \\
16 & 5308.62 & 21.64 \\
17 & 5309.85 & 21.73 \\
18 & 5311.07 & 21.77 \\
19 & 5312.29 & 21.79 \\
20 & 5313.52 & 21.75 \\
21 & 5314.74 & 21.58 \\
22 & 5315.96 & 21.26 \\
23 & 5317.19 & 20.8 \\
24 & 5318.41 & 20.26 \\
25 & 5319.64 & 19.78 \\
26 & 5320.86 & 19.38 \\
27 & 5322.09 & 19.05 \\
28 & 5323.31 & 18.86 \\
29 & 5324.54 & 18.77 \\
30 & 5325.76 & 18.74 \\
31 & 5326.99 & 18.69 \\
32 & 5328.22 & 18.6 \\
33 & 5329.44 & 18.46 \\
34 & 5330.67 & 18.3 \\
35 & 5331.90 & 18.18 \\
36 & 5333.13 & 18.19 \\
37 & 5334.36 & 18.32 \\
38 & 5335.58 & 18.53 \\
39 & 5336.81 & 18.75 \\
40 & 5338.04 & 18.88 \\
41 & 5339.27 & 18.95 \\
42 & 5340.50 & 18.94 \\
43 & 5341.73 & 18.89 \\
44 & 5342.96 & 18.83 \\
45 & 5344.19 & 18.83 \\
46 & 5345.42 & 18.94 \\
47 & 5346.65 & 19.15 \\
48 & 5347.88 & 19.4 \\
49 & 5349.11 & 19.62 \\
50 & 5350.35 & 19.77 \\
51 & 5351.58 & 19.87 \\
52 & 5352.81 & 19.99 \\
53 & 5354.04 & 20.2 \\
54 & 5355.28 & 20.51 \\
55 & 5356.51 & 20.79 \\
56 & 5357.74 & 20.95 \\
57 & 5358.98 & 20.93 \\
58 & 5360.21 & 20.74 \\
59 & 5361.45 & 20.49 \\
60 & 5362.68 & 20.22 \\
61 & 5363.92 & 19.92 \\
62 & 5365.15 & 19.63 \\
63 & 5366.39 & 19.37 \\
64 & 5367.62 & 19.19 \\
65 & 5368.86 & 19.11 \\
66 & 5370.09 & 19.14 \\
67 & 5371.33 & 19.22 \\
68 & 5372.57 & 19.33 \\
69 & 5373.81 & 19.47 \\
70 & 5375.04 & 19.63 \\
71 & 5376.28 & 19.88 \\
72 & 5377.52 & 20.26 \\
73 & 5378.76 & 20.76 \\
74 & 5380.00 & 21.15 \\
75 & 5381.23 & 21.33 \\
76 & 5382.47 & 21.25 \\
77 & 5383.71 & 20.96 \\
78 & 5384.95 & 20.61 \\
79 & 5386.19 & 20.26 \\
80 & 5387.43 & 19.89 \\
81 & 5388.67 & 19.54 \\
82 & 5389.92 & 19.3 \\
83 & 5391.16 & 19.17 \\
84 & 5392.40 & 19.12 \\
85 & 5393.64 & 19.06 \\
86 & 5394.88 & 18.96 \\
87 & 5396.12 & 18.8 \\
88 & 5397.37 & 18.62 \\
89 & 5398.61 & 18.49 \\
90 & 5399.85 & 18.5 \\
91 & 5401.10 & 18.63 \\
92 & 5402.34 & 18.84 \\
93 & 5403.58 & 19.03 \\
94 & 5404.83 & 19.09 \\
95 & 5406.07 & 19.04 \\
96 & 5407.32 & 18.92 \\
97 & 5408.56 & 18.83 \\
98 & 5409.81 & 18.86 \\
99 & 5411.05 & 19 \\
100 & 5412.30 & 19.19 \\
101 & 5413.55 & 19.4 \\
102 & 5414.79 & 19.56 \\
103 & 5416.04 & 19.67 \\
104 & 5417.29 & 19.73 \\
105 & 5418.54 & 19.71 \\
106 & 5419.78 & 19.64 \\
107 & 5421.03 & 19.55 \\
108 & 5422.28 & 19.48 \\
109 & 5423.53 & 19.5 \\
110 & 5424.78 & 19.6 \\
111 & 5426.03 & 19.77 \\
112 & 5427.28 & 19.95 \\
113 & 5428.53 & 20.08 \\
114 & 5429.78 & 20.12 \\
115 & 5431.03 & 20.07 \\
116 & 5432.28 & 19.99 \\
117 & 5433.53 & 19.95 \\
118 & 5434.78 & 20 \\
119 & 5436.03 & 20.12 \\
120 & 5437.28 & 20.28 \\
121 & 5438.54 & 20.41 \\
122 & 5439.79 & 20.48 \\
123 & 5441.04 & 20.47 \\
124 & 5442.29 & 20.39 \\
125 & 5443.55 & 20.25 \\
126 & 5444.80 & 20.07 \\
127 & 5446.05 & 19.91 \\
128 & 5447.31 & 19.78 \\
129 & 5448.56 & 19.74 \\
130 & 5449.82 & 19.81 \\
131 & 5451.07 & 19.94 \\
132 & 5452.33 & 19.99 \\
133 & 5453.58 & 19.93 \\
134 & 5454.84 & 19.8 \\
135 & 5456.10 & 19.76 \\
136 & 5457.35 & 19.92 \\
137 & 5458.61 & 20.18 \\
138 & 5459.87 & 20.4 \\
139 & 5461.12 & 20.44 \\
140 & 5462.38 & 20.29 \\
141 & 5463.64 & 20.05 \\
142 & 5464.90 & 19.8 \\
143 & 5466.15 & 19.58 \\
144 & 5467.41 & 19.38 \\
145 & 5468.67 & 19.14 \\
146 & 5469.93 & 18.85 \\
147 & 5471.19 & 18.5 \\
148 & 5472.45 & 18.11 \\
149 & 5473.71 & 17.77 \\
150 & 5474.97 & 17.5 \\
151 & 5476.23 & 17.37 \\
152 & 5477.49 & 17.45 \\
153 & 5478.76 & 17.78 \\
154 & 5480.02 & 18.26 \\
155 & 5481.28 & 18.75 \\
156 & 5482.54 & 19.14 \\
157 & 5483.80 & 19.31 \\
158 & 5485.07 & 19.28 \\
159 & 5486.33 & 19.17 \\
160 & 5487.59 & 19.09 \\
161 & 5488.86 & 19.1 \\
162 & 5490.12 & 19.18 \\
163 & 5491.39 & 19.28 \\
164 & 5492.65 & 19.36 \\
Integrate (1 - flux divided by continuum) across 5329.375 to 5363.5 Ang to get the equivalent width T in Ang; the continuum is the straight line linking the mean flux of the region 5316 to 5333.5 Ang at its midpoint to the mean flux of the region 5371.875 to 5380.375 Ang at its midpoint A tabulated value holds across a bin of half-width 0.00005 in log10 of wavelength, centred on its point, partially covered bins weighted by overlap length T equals 0.1 Ang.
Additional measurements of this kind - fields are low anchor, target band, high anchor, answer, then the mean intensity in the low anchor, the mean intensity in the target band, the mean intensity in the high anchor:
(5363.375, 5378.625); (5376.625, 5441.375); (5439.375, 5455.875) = 0.38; 19.6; 19.7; 20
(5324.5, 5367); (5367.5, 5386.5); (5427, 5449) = -0.48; 19.4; 20.1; 20.1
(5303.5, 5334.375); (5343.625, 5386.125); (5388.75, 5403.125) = -1.53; 20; 20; 18.9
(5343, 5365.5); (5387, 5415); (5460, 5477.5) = 0.78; 20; 19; 19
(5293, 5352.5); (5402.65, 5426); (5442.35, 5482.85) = 0.06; 19.5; 19.3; 19.3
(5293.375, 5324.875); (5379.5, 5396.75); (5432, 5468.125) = 0.08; 20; 19.9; 20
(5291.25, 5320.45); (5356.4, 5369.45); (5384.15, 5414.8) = -0.36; 20.2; 20.1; 19.2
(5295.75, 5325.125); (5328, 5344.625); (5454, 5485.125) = 1.10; 20.1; 18.6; 19.1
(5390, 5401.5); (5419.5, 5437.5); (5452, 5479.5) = -0.83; 18.8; 19.9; 19.2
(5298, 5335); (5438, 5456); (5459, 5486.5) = -0.94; 19.8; 20.1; 18.9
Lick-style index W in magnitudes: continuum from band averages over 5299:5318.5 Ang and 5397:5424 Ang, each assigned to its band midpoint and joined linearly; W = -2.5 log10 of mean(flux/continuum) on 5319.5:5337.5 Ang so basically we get 0.09 mag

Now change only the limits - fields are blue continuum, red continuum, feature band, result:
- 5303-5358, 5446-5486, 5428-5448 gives -0.04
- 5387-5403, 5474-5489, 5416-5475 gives -0.06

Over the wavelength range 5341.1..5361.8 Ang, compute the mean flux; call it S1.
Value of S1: 19.9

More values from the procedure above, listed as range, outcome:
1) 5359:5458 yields 19.7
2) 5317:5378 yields 19.4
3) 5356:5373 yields 19.9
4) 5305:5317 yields 21.5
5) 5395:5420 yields 19.1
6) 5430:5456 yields 20.1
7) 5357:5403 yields 19.8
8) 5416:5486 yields 19.6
